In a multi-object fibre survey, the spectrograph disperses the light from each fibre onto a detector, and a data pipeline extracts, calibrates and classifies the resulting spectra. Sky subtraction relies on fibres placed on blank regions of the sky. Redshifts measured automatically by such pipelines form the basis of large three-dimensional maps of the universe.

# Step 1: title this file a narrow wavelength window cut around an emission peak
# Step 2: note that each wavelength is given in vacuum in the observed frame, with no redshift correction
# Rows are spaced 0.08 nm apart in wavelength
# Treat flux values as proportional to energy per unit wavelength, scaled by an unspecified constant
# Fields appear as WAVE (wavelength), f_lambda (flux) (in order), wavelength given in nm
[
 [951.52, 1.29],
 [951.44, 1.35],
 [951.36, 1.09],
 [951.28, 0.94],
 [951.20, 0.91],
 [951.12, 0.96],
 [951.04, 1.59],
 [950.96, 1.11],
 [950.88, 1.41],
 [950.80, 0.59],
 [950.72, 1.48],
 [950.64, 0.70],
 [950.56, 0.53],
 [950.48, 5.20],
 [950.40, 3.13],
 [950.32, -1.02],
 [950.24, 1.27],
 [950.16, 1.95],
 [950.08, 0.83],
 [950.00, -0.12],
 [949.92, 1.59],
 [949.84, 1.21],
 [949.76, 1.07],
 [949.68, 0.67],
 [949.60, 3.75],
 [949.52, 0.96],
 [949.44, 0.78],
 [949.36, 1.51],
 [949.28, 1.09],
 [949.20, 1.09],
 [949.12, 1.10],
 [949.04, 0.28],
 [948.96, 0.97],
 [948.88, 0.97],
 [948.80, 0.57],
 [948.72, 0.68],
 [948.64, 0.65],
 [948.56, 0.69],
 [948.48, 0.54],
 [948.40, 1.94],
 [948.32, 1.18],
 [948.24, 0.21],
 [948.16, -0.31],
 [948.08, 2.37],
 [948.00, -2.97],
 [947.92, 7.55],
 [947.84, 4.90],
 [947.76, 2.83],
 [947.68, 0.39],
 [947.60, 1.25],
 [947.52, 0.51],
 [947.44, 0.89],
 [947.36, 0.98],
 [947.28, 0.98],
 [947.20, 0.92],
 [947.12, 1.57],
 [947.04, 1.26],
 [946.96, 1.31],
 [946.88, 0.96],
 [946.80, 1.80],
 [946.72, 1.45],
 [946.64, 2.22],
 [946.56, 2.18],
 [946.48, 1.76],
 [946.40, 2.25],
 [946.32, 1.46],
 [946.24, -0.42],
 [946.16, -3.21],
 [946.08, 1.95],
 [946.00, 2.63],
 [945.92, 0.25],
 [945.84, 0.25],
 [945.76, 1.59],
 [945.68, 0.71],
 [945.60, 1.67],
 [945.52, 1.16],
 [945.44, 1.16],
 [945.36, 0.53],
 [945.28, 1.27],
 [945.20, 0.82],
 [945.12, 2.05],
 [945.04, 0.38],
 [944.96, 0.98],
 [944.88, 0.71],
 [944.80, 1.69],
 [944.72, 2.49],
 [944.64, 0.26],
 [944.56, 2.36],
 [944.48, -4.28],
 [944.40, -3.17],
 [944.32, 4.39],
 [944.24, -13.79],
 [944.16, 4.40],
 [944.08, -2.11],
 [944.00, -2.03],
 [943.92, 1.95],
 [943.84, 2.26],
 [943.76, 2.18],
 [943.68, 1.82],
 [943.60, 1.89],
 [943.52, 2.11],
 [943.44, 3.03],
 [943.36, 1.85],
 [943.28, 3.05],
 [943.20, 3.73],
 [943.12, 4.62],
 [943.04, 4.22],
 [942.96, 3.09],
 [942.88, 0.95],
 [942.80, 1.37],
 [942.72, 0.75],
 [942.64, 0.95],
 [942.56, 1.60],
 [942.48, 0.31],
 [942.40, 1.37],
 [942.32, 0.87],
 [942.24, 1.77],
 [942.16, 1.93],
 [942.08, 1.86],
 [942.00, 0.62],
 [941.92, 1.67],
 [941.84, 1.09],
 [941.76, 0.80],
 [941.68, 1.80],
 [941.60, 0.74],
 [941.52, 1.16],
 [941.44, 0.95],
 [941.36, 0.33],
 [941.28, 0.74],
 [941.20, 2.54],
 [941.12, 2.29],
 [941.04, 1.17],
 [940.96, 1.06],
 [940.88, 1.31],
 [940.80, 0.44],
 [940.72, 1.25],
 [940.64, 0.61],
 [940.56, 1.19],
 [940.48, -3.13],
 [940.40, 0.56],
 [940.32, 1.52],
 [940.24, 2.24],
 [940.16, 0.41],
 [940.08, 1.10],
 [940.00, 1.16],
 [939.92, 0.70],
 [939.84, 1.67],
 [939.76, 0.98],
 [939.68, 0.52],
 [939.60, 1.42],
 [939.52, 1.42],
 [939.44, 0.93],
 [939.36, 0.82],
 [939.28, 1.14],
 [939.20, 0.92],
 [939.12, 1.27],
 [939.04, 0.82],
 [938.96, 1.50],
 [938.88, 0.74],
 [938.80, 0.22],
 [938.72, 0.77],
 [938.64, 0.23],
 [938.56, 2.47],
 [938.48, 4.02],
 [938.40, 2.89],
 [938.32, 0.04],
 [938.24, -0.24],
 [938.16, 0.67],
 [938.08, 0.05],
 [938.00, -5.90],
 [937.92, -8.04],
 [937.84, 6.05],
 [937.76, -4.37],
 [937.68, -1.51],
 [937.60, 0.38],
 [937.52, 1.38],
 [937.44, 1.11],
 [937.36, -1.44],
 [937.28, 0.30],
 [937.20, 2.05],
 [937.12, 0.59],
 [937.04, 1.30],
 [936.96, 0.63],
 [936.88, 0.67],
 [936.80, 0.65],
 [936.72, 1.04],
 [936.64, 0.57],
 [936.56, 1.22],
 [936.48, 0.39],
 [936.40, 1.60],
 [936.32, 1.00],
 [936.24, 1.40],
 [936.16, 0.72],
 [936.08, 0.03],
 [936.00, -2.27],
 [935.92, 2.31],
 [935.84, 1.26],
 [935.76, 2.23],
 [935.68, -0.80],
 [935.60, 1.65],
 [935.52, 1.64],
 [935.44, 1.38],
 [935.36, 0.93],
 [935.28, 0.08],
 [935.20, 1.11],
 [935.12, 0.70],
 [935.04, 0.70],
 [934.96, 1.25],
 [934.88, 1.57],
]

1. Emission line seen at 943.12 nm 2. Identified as Halpha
